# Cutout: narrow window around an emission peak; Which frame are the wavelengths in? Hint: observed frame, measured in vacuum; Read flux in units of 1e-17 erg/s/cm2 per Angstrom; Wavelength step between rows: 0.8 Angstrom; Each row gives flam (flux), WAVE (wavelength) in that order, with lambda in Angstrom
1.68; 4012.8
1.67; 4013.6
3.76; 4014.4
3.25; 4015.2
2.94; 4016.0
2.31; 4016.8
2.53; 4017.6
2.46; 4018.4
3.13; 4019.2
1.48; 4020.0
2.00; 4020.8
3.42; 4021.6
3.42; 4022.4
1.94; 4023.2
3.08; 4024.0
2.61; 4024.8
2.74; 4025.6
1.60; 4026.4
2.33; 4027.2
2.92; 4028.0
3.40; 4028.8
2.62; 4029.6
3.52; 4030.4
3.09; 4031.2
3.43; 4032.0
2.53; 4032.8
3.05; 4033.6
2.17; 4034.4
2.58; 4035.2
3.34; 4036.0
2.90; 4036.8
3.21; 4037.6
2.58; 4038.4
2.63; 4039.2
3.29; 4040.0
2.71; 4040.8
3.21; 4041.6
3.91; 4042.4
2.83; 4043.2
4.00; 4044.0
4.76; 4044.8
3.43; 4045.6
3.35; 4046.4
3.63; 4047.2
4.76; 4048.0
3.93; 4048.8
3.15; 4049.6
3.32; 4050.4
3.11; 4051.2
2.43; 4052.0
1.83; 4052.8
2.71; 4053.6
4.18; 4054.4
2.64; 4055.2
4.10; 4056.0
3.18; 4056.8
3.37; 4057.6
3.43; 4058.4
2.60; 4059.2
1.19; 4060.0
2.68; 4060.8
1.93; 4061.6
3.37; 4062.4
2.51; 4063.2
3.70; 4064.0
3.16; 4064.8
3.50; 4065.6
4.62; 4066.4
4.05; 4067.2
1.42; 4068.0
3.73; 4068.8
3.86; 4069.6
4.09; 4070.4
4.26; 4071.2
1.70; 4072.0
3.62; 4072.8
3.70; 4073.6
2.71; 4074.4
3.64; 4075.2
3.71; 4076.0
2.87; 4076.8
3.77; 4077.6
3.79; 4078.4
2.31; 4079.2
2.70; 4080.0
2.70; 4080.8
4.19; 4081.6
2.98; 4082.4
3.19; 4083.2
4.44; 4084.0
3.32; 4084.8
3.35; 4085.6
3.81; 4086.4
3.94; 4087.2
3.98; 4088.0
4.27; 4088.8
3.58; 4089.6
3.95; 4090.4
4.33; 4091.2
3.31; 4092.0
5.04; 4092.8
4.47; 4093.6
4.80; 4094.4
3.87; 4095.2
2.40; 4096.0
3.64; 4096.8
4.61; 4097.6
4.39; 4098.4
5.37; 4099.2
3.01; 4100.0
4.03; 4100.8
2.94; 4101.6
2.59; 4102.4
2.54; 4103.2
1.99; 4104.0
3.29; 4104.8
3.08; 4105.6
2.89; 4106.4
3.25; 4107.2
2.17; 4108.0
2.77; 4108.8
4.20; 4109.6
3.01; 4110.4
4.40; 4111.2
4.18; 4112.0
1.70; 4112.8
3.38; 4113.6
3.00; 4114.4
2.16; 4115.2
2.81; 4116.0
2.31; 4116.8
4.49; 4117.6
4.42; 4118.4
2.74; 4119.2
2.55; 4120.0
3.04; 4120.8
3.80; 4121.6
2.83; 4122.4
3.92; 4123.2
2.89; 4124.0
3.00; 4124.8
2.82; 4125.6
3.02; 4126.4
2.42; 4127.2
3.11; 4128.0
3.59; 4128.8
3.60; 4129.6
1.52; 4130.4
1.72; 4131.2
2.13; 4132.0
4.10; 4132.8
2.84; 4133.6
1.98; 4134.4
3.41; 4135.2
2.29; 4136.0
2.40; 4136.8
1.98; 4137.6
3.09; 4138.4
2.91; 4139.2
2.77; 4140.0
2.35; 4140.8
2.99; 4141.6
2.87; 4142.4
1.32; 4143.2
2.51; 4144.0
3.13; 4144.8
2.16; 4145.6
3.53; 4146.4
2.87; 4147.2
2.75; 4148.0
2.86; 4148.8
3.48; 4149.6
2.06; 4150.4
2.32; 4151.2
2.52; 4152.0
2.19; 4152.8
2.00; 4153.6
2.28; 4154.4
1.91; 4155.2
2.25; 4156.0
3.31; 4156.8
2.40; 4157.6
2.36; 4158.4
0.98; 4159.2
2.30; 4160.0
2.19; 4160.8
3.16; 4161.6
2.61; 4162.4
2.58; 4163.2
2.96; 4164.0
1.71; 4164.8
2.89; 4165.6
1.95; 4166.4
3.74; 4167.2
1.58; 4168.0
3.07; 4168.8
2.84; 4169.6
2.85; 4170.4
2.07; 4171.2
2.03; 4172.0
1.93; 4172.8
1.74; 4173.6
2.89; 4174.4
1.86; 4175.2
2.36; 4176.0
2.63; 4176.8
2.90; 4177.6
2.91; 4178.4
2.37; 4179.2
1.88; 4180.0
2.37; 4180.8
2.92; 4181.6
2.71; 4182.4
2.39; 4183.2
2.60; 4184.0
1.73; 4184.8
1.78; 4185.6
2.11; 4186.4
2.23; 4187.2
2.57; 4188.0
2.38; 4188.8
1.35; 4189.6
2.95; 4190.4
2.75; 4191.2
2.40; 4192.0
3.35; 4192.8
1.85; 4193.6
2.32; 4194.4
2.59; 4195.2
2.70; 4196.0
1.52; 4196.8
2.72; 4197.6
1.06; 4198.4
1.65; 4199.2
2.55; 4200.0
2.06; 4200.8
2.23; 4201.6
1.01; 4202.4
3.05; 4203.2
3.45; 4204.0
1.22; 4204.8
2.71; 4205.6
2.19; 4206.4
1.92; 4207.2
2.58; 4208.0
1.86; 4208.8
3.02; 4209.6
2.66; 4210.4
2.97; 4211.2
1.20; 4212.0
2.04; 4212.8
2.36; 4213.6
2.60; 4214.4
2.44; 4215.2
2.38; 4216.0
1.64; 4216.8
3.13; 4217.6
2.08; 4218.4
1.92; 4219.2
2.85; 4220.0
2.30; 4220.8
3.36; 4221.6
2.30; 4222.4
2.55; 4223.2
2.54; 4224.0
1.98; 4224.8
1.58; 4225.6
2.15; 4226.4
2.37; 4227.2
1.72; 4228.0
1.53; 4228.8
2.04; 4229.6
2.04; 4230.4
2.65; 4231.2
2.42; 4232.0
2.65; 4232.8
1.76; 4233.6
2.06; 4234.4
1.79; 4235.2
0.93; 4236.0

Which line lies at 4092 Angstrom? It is C III]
